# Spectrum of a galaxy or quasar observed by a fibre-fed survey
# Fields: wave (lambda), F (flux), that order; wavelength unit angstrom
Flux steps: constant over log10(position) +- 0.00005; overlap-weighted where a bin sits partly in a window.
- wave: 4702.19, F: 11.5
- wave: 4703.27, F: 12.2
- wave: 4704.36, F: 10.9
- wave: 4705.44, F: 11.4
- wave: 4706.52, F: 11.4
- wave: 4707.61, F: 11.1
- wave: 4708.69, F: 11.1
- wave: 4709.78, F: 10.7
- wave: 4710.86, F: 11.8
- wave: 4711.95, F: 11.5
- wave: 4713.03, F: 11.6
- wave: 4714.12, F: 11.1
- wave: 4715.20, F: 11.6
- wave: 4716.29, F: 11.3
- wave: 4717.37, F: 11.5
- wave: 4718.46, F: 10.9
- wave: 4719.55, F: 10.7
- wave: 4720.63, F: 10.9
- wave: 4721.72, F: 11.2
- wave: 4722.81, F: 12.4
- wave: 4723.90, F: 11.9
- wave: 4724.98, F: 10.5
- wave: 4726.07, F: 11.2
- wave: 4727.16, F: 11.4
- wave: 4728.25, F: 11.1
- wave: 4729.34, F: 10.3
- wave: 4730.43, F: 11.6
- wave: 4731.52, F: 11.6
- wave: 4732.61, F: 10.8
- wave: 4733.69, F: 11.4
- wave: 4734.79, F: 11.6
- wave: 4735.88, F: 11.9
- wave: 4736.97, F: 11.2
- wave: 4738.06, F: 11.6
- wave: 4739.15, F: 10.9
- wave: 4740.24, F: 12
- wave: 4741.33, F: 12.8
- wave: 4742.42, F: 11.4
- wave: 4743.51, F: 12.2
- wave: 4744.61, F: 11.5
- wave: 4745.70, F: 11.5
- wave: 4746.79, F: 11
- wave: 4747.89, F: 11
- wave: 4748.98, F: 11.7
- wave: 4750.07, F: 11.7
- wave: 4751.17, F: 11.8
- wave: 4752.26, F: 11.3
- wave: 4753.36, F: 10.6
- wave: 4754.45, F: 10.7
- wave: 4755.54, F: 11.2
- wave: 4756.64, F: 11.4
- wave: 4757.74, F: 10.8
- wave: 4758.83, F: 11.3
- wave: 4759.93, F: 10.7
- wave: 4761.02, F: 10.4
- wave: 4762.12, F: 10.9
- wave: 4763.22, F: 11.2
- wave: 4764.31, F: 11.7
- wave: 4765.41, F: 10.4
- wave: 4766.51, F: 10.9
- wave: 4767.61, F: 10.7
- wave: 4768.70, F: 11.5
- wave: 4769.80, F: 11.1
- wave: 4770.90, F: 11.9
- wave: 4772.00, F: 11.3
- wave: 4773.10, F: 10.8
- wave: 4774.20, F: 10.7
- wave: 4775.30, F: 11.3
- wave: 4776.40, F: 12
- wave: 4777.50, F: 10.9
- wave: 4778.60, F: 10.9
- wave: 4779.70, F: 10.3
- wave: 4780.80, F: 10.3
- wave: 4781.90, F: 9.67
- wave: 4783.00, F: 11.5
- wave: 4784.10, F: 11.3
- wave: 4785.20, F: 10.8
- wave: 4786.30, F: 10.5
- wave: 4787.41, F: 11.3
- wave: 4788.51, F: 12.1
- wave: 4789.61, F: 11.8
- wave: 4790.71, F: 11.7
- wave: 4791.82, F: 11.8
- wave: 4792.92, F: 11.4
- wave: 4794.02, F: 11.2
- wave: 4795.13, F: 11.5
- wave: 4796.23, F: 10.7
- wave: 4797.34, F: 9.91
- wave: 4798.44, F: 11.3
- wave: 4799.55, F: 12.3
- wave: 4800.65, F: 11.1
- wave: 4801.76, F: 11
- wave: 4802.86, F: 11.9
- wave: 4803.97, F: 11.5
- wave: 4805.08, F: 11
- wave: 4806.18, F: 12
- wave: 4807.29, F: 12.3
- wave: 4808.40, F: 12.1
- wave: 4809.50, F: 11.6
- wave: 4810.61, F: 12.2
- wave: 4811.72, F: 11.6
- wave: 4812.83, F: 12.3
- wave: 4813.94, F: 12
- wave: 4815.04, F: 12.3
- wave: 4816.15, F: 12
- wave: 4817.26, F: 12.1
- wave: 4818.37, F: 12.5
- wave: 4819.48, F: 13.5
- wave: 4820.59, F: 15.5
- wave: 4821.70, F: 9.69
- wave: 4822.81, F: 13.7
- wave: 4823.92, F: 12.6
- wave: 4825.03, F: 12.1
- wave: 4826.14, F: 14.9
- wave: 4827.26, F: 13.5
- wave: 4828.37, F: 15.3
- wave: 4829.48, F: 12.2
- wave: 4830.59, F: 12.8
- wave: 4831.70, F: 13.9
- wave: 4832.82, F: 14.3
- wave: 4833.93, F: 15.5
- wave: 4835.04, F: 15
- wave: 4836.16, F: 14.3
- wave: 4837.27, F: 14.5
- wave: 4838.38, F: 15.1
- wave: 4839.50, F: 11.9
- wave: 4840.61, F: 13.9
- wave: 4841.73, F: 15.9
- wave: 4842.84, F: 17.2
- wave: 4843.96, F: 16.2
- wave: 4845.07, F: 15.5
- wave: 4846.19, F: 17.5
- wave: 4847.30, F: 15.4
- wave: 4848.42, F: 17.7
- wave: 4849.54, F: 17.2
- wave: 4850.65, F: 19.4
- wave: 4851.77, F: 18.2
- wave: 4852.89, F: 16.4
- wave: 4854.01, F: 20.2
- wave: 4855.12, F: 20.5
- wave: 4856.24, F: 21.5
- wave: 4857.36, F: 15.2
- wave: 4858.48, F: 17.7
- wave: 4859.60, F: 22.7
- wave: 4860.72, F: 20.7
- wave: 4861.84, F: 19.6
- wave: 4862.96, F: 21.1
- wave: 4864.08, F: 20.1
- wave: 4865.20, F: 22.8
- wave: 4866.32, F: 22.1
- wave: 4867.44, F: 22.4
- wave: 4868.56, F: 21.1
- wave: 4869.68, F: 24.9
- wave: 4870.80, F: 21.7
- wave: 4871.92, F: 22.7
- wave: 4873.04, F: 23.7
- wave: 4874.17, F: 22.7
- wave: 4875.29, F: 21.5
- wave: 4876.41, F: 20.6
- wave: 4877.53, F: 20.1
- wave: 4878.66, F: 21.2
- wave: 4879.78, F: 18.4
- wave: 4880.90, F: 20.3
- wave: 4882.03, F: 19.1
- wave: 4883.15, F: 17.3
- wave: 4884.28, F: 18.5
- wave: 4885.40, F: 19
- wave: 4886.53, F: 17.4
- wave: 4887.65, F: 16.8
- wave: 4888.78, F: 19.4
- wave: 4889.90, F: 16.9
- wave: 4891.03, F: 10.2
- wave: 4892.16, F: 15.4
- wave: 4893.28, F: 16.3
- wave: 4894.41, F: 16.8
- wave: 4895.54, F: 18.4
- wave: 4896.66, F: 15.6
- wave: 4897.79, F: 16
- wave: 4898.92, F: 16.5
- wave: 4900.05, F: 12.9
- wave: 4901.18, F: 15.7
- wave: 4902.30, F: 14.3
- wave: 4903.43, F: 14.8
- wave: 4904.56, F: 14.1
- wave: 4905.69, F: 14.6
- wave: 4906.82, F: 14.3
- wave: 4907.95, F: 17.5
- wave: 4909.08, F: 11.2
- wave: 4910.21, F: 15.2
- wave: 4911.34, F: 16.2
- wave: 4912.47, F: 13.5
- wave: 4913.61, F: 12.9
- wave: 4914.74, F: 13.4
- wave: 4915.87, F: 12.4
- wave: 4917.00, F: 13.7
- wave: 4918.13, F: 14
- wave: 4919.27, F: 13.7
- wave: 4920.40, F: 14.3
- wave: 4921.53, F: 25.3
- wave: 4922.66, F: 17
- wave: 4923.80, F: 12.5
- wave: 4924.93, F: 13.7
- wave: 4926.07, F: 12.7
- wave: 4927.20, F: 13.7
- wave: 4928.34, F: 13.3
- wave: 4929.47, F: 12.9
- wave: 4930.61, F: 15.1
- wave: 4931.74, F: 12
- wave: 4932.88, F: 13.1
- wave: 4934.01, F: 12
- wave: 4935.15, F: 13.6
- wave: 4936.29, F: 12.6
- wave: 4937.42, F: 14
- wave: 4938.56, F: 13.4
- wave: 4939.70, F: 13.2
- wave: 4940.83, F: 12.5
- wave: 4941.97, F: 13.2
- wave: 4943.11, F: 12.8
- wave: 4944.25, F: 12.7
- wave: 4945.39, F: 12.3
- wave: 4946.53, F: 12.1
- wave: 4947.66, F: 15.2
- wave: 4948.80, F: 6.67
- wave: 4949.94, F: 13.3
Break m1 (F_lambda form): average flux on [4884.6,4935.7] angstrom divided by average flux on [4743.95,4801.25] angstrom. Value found 1.3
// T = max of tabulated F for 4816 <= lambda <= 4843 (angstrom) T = 17.2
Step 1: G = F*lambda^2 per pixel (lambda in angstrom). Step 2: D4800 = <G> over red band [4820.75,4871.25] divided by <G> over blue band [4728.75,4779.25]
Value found 1.57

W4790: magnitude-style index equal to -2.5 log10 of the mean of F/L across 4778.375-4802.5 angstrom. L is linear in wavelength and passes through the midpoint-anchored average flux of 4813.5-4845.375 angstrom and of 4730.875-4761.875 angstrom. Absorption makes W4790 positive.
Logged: 0.14 mag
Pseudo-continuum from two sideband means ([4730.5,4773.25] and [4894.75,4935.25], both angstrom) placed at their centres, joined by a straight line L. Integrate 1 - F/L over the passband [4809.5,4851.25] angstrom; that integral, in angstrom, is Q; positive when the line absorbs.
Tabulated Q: -4.02 angstrom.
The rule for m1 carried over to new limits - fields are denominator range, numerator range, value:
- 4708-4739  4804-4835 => 1.13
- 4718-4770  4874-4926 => 1.44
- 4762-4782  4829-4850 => 1.37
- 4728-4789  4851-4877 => 1.86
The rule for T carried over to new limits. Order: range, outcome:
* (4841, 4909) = 24.9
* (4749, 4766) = 11.8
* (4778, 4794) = 12.1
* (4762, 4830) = 15.5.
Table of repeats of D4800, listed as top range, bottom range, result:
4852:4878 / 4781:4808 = 1.91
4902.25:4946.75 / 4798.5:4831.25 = 1.17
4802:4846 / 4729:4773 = 1.22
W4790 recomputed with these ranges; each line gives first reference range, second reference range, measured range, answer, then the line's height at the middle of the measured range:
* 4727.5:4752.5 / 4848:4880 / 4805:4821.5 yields 0.34 mag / 16.8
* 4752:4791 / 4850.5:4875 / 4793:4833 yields 0.25 mag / 15.5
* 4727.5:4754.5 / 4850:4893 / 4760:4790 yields 0.22 mag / 13.6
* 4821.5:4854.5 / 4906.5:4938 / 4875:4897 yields -0.23 mag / 14.6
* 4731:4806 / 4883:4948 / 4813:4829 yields -0.04 mag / 12.5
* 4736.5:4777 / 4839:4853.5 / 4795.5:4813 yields 0.21 mag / 14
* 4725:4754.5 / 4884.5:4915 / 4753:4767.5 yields 0.09 mag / 11.9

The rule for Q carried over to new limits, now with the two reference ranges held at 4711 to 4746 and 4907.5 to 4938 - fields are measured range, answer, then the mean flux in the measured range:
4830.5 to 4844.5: -1.9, 14.7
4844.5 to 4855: -3.6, 17.6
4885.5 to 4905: -3.0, 15.8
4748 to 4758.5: 0.5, 11.2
